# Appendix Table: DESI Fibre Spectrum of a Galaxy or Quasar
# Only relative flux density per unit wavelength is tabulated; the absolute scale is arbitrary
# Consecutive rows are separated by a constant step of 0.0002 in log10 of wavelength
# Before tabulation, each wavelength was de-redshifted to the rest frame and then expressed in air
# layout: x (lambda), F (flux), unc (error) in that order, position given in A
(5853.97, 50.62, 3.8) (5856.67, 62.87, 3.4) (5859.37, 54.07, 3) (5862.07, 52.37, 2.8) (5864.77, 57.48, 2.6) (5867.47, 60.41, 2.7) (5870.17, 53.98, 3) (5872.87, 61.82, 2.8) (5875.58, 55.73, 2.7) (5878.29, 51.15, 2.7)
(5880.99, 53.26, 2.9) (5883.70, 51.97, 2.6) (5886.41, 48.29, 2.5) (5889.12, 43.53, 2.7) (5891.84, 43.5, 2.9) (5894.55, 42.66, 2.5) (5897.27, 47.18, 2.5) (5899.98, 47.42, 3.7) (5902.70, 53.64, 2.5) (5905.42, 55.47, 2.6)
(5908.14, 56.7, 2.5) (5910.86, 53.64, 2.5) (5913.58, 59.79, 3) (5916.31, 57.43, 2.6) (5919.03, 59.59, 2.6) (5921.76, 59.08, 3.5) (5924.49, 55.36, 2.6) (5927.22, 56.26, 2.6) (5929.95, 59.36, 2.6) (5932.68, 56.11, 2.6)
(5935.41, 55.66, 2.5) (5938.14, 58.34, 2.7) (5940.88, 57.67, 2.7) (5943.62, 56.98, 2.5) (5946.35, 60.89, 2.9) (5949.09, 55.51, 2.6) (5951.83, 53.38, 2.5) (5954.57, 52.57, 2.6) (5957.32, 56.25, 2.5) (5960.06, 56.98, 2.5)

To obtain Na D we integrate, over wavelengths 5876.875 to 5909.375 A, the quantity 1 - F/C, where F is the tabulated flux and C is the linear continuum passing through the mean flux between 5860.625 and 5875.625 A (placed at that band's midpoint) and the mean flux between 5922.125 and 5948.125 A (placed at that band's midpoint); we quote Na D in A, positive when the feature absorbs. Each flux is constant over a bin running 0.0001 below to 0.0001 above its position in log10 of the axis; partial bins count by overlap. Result 4.4 A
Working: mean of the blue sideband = 57.1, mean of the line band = 49.5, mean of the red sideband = 57.4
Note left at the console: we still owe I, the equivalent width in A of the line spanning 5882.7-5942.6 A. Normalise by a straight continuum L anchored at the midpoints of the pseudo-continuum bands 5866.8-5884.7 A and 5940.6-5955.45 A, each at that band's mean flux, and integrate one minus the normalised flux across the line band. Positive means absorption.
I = 2.3 A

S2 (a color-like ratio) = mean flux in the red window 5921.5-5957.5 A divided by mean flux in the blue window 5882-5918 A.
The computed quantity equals 1.11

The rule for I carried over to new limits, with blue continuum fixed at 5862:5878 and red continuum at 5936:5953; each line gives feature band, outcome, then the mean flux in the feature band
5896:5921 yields 1.0 A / 54.7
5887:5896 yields 2.1 A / 43.7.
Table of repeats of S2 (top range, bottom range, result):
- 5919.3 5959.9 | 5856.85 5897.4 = 1.09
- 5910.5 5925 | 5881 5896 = 1.24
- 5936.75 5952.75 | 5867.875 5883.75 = 1.04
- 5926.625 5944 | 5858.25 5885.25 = 1.04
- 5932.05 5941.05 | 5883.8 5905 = 1.20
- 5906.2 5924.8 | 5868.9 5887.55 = 1.07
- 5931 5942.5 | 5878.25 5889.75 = 1.14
